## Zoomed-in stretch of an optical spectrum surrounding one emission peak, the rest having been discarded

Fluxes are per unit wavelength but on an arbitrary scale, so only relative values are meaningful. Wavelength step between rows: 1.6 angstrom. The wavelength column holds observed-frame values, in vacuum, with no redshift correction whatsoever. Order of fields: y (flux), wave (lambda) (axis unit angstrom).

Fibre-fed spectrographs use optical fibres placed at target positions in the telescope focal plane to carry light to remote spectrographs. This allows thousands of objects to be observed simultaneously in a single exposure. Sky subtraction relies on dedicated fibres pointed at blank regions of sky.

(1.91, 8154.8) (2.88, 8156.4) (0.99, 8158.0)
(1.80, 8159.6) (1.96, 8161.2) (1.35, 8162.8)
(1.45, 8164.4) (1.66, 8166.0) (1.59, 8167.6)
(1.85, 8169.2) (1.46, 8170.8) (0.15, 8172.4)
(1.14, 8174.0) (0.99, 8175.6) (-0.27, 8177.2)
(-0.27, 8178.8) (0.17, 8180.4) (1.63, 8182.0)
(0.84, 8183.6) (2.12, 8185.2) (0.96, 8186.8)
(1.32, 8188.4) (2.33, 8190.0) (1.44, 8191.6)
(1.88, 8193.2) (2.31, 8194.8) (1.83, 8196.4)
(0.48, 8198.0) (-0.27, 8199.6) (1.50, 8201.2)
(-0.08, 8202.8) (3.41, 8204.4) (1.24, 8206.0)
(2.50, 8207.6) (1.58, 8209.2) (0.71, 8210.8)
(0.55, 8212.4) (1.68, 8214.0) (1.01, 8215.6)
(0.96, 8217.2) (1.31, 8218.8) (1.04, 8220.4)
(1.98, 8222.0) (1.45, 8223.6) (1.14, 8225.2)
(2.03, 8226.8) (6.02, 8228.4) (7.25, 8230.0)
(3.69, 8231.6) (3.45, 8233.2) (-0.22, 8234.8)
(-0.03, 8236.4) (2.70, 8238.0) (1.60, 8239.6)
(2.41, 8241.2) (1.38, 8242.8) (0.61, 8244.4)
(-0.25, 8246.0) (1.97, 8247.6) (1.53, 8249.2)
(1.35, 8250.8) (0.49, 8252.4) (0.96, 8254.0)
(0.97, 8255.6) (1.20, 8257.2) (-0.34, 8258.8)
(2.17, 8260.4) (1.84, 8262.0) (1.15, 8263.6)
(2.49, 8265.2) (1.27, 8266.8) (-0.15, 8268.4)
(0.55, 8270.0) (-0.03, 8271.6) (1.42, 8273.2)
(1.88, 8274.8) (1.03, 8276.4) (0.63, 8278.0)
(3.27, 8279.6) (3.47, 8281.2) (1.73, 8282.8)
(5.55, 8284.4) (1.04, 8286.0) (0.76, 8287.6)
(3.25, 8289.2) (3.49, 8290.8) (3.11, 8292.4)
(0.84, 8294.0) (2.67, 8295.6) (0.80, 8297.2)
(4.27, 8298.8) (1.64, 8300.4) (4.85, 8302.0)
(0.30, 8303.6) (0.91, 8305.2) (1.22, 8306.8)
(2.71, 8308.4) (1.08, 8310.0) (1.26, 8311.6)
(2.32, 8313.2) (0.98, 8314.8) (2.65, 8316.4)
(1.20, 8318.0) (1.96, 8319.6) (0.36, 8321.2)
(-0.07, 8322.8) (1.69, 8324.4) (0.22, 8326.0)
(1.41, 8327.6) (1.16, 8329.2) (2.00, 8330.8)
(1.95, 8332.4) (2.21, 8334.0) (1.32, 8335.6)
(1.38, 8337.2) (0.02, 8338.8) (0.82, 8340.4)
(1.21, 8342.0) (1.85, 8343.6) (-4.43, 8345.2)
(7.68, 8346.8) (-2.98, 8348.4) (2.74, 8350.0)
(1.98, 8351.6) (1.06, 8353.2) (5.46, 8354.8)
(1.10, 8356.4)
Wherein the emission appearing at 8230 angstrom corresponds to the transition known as [O III] 5007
